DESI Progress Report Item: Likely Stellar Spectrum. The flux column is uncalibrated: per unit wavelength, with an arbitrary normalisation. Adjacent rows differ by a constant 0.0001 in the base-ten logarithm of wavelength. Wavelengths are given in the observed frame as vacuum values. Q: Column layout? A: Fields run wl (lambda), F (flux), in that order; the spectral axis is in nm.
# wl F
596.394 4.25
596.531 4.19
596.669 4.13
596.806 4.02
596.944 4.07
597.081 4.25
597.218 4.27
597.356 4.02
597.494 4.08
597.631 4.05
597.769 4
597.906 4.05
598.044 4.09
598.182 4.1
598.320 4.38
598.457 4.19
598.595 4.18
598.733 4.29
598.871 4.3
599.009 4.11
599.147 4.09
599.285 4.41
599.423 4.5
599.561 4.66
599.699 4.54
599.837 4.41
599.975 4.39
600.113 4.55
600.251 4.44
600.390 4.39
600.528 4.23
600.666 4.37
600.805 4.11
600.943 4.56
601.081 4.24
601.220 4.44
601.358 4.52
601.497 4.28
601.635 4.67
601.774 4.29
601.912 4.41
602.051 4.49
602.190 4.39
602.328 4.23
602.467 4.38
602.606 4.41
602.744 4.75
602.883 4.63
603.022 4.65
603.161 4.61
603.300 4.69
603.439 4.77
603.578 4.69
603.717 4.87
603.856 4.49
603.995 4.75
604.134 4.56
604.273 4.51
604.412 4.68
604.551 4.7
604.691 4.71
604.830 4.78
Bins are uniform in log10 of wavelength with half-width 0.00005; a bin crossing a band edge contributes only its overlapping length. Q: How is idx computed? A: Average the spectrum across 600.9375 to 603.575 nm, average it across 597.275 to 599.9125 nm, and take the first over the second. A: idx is 1.06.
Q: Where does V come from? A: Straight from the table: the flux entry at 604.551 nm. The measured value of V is 4.7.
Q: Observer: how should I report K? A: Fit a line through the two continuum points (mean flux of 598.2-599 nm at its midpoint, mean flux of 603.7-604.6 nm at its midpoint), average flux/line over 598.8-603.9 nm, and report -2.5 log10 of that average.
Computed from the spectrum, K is 0.00 mag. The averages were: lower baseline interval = 4.25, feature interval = 4.46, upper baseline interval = 4.64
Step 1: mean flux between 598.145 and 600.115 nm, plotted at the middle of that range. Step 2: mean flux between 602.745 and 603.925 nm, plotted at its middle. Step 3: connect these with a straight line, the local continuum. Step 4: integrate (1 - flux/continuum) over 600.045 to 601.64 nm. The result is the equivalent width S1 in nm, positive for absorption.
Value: 0.03 nm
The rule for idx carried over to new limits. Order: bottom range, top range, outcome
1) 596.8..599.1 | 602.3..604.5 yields 1.11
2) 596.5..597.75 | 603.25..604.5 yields 1.14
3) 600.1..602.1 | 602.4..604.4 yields 1.05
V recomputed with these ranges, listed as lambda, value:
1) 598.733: 4.29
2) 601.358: 4.52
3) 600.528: 4.23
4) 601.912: 4.41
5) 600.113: 4.55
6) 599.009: 4.11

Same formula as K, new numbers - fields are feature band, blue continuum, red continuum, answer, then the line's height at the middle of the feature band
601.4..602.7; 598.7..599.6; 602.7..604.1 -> 0.04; 4.57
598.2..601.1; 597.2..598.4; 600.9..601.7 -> -0.02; 4.29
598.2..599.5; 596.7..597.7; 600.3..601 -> -0.01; 4.21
